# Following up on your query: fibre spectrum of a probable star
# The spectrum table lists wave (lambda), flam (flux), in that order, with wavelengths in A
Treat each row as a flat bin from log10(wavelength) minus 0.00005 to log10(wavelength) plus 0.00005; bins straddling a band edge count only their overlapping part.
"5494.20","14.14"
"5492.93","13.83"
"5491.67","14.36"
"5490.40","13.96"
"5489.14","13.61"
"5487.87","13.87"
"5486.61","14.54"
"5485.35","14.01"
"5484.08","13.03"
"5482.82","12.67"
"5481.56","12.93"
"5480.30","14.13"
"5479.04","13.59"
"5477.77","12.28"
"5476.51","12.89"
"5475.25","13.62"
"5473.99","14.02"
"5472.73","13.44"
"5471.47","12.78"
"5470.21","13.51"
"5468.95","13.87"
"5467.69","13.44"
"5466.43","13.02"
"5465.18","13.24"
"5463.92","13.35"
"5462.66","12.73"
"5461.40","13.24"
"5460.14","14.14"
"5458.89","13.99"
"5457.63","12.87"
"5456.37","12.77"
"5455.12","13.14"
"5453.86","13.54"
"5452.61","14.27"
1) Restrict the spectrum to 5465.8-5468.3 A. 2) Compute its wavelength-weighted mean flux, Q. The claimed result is 13.3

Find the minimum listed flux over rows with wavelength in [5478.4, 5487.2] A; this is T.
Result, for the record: 12.67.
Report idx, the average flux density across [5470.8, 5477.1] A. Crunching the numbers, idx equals 13.4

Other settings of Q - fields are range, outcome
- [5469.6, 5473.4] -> 13.3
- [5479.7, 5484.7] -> 13.2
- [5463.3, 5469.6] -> 13.4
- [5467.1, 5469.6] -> 13.6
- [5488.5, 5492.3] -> 14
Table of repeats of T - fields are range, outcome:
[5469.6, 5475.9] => 12.78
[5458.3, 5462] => 13.24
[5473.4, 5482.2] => 12.28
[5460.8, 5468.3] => 12.73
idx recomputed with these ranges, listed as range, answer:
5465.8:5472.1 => 13.3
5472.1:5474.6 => 13.7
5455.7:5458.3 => 12.8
